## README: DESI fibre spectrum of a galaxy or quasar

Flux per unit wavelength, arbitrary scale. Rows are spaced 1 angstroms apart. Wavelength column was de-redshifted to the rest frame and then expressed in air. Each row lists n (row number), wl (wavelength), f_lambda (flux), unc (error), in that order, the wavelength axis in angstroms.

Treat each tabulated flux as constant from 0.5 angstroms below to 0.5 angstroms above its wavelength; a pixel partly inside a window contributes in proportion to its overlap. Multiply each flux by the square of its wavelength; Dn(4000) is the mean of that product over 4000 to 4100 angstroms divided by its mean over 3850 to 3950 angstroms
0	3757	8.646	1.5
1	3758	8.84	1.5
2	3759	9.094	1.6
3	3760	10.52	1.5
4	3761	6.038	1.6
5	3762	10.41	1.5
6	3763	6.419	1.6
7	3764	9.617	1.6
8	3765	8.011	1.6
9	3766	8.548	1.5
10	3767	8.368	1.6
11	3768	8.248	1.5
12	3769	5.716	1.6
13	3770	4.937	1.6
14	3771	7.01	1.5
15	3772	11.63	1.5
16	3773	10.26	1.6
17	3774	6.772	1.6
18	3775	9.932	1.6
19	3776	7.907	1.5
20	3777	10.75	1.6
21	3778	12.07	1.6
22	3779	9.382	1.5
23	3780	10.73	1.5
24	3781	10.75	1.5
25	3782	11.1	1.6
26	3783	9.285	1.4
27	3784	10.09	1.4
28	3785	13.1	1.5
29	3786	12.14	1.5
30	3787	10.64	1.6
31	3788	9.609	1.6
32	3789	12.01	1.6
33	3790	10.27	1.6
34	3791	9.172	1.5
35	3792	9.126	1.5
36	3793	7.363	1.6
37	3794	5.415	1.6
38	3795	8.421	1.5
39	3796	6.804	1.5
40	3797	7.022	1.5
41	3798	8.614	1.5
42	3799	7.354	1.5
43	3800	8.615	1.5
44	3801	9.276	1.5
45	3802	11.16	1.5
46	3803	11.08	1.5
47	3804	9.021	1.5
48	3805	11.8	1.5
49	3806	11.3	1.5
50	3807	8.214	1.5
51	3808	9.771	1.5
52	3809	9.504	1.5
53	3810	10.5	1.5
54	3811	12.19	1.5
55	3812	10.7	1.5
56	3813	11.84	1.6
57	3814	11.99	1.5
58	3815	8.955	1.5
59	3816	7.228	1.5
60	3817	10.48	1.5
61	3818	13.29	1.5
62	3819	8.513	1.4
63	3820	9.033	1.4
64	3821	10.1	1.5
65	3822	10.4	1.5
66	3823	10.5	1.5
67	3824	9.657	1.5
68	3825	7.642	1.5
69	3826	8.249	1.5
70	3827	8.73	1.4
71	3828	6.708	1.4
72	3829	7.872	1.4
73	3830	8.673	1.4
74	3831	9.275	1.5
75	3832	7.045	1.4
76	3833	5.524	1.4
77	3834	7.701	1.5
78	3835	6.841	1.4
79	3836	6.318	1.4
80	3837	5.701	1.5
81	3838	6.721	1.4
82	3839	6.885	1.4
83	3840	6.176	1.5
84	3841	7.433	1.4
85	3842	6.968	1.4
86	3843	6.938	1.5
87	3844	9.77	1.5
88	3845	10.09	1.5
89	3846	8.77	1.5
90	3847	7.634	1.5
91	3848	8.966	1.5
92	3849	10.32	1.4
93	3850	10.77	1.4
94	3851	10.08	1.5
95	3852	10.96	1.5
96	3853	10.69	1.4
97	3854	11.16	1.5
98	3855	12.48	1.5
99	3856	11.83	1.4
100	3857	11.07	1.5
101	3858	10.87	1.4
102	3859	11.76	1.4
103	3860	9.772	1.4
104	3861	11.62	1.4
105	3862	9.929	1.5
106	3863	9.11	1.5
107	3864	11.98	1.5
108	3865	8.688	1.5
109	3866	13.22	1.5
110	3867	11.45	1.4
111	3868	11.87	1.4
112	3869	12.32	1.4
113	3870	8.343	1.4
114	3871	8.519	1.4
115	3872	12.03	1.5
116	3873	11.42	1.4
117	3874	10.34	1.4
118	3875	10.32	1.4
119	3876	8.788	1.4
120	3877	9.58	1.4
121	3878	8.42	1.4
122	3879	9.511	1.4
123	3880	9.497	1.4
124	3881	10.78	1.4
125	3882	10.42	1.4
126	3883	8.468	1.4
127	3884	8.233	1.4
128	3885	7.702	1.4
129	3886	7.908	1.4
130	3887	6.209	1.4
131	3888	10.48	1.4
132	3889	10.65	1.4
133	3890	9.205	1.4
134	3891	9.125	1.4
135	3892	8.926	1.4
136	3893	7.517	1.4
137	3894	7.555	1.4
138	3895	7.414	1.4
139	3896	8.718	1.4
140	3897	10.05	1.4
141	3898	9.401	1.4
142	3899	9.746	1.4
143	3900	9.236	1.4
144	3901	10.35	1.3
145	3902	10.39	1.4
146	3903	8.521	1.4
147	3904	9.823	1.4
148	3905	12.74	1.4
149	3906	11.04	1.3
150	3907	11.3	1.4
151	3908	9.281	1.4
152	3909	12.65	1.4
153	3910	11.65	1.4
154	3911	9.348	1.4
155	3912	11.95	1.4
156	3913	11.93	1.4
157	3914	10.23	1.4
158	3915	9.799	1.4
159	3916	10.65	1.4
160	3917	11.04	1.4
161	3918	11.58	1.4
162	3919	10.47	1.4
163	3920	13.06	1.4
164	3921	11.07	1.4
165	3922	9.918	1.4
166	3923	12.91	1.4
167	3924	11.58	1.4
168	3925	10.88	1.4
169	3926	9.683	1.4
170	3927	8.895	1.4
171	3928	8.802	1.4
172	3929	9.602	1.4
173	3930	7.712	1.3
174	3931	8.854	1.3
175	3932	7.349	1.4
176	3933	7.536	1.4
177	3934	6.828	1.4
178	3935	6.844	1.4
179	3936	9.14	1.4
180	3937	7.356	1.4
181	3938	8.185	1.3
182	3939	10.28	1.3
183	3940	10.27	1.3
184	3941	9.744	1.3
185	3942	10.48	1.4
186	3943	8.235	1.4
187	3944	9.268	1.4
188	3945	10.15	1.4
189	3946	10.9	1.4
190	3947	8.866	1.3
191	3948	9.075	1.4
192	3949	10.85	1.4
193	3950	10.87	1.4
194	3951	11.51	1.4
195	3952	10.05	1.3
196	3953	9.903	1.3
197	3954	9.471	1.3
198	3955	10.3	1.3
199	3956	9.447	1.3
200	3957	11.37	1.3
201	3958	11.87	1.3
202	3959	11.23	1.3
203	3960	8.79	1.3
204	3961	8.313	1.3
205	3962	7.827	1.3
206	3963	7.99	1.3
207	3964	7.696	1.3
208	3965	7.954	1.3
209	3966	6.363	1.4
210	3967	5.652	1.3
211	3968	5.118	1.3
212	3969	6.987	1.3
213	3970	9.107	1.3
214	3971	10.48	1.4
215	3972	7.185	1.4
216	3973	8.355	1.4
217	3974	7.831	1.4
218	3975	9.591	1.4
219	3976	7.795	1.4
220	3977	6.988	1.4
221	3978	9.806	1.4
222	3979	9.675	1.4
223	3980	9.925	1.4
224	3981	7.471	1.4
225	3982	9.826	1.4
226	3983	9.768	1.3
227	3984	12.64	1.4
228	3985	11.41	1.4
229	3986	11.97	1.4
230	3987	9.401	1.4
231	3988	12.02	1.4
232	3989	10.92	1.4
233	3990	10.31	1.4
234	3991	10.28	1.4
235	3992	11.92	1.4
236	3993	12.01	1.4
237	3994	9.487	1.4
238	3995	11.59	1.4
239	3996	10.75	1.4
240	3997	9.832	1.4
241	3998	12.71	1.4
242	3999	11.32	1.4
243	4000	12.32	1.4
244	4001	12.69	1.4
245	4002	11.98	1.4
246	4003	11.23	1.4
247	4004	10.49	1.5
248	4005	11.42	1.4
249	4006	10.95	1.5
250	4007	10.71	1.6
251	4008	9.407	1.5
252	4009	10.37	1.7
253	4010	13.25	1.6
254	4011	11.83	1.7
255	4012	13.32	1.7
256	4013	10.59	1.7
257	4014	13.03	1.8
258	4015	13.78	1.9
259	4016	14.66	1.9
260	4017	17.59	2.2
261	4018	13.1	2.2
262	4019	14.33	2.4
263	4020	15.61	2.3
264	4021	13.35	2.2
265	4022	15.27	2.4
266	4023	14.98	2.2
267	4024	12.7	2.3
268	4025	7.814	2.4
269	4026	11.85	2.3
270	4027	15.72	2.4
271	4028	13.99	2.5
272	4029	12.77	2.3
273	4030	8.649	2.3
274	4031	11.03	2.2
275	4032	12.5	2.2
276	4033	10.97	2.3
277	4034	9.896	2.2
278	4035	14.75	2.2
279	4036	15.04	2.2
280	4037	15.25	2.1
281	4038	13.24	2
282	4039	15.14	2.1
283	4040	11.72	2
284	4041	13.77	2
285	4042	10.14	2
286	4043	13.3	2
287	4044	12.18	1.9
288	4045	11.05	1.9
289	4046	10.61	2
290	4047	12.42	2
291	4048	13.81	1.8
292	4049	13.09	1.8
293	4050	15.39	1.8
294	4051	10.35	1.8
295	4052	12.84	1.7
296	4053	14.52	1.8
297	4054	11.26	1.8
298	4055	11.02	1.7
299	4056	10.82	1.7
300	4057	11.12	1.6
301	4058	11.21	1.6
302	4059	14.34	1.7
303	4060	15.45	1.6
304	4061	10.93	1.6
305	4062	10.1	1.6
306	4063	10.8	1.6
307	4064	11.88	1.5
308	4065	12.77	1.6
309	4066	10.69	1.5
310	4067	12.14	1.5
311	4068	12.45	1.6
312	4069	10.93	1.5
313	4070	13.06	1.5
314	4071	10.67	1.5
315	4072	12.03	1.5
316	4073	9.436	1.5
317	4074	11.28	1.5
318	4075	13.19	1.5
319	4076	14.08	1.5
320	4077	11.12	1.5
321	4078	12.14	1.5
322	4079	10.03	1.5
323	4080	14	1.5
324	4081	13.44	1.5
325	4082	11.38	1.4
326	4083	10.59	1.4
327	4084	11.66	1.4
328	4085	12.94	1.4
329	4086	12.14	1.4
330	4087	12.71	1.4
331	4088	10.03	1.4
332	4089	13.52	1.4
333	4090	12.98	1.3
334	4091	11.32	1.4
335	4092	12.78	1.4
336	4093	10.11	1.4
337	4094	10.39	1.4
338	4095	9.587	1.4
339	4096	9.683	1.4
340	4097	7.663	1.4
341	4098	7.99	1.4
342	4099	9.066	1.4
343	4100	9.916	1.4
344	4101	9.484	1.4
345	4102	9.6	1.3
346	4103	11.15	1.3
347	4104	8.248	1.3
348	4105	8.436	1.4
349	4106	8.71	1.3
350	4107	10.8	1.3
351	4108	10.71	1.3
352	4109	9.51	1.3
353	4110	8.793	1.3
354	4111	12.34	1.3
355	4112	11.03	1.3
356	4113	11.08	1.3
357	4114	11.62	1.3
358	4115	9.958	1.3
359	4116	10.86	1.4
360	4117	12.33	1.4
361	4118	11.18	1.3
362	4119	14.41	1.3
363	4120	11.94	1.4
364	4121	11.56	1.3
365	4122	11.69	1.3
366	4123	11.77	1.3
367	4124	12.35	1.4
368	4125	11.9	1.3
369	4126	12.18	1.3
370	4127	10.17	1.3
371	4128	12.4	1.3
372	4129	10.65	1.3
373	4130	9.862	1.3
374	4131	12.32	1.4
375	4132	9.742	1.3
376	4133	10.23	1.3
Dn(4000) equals 1.31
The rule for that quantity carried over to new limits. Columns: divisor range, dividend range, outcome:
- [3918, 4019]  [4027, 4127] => 1.21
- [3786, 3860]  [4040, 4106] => 1.42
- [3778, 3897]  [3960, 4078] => 1.32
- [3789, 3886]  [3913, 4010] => 1.11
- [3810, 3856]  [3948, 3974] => 1.06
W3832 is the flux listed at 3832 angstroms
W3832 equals 7.045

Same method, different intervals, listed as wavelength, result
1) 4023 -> 14.98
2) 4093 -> 10.11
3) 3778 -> 12.07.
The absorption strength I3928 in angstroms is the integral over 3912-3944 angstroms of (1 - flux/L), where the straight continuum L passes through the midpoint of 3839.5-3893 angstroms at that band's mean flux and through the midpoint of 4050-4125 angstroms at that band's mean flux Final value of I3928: 1.5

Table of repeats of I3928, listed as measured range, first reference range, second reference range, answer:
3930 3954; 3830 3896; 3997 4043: 3.8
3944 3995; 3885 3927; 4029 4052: 7.8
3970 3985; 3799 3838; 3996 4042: 3.4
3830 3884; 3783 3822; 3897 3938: 2.3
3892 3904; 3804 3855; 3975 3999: 0.8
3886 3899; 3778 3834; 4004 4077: 2.2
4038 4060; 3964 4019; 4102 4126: -3.6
